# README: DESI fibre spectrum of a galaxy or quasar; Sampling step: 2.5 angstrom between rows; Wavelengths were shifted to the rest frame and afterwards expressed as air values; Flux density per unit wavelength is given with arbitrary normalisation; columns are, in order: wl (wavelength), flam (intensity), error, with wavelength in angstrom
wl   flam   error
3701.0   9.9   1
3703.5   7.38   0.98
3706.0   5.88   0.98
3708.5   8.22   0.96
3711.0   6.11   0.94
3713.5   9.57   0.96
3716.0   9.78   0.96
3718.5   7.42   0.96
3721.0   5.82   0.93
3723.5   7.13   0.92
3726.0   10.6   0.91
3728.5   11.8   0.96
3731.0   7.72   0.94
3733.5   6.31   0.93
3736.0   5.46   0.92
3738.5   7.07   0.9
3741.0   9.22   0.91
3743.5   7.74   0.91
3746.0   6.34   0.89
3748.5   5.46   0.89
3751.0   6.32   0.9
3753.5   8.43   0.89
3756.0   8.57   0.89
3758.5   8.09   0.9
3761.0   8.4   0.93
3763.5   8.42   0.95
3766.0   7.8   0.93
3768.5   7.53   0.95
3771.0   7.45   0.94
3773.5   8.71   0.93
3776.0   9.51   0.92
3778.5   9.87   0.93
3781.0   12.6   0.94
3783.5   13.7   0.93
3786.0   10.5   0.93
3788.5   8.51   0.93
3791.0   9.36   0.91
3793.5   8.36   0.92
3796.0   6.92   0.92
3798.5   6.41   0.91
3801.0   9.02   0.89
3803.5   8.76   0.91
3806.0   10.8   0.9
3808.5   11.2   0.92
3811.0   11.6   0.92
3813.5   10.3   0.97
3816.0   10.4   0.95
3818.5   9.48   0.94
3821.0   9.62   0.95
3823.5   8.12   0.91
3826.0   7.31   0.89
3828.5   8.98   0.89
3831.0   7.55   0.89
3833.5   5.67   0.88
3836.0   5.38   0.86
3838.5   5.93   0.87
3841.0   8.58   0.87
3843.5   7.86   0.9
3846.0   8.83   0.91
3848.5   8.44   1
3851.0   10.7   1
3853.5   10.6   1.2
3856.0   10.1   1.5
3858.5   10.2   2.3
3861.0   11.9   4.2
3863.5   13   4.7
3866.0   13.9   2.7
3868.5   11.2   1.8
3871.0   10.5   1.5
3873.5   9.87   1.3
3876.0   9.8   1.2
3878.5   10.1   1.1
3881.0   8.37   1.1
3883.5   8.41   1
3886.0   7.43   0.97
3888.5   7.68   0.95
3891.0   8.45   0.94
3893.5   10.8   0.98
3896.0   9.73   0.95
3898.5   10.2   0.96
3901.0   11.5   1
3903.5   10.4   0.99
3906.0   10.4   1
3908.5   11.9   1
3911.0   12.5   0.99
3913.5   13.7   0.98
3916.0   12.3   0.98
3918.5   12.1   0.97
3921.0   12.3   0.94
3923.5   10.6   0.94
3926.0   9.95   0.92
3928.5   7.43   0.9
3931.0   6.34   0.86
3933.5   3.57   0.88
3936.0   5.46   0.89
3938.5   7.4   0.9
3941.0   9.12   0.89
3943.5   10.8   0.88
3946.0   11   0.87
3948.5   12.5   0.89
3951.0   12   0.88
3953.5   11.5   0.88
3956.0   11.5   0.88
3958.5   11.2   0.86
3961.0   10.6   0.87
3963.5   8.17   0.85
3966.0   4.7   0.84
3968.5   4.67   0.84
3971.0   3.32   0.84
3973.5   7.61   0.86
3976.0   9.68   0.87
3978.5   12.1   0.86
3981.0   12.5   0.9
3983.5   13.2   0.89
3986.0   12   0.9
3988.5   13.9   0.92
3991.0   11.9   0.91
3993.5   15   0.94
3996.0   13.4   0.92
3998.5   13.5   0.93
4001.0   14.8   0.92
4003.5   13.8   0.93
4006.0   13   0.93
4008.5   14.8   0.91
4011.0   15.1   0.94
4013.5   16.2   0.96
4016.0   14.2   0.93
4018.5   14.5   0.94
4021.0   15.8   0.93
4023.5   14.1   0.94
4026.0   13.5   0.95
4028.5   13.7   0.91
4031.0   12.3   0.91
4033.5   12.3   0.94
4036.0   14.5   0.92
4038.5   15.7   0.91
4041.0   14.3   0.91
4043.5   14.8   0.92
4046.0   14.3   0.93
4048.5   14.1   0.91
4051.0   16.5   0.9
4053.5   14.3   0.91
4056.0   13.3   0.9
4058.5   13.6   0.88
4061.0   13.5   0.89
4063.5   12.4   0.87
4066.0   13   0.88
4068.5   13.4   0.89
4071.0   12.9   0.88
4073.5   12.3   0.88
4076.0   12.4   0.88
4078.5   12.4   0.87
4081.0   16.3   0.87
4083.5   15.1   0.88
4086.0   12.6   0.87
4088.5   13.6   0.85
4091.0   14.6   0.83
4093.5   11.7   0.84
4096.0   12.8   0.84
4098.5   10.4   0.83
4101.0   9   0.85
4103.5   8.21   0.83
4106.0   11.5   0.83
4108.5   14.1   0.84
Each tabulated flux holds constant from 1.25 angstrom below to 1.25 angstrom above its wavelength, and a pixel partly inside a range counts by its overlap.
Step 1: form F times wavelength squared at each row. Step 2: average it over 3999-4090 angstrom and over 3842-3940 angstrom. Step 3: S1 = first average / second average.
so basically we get 1.5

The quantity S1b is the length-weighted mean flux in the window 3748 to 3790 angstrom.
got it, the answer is 8.88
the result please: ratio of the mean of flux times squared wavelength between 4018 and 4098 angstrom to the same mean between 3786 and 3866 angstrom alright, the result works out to 1.69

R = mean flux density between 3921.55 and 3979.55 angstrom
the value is 8.78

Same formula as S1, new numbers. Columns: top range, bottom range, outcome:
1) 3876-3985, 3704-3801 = 1.28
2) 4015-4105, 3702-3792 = 1.89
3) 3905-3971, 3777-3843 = 1.14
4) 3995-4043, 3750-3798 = 1.81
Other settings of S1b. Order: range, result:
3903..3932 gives 10.9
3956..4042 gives 12.3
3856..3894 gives 10.1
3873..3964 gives 9.94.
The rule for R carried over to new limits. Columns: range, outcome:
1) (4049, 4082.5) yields 13.6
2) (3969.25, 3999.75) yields 11.4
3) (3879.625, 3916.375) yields 10.2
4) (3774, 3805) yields 9.45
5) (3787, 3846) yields 8.54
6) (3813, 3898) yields 9.27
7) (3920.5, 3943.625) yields 8.05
